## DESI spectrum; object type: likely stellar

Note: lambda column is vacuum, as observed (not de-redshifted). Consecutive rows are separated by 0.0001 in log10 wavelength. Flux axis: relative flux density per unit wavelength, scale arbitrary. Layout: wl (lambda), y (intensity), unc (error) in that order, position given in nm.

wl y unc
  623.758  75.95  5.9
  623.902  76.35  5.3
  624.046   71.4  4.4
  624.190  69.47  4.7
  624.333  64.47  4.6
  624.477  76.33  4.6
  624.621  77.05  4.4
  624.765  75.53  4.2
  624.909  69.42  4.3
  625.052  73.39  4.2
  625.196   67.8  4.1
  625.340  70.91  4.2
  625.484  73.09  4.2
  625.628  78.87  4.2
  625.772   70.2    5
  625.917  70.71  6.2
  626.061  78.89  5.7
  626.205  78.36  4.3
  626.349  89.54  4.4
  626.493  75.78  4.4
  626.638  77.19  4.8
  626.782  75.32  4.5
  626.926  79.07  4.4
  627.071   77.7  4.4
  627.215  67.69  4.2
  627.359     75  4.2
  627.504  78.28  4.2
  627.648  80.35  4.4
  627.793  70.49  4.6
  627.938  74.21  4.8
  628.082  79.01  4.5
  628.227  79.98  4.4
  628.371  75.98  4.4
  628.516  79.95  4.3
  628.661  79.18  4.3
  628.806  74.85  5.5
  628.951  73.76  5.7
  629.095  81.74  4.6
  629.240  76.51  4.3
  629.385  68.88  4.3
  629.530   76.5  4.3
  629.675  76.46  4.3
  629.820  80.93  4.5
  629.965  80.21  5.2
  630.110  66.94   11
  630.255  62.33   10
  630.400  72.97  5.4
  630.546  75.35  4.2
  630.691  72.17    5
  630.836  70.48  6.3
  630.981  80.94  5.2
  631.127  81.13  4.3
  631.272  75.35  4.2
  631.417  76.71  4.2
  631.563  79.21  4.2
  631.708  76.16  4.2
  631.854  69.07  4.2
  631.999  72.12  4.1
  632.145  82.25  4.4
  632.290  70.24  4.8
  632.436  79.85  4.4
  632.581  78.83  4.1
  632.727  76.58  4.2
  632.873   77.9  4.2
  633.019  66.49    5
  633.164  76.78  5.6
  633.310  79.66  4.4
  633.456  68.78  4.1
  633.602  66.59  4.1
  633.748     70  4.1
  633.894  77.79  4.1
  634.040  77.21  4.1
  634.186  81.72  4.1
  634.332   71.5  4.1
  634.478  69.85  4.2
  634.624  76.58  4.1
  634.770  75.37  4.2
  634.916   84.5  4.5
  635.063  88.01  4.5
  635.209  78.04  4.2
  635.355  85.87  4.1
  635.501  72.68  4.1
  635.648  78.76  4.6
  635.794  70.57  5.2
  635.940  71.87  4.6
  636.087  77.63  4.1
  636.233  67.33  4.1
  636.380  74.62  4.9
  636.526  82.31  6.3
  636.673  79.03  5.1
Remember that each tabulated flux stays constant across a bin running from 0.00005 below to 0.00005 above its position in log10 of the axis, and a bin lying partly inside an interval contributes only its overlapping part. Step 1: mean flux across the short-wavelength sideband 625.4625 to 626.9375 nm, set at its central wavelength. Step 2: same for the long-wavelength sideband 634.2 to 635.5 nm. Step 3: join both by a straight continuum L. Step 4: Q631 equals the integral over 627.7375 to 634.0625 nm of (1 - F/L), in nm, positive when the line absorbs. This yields 0.22 nm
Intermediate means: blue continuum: 77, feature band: 75.2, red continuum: 78.6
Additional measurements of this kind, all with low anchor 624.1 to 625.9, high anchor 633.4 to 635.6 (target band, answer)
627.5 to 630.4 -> -0.071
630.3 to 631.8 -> -0.017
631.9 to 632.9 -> -0.015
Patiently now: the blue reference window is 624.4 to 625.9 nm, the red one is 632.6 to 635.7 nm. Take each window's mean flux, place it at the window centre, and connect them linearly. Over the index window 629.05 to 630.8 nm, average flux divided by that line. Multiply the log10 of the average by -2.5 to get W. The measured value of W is 0.01 mag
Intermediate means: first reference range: 73.1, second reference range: 76.2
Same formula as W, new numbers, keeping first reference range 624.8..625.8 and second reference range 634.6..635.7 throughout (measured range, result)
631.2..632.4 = 0.03 mag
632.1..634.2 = 0.05 mag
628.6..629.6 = -0.01 mag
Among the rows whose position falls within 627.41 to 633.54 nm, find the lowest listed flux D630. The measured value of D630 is 62.33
